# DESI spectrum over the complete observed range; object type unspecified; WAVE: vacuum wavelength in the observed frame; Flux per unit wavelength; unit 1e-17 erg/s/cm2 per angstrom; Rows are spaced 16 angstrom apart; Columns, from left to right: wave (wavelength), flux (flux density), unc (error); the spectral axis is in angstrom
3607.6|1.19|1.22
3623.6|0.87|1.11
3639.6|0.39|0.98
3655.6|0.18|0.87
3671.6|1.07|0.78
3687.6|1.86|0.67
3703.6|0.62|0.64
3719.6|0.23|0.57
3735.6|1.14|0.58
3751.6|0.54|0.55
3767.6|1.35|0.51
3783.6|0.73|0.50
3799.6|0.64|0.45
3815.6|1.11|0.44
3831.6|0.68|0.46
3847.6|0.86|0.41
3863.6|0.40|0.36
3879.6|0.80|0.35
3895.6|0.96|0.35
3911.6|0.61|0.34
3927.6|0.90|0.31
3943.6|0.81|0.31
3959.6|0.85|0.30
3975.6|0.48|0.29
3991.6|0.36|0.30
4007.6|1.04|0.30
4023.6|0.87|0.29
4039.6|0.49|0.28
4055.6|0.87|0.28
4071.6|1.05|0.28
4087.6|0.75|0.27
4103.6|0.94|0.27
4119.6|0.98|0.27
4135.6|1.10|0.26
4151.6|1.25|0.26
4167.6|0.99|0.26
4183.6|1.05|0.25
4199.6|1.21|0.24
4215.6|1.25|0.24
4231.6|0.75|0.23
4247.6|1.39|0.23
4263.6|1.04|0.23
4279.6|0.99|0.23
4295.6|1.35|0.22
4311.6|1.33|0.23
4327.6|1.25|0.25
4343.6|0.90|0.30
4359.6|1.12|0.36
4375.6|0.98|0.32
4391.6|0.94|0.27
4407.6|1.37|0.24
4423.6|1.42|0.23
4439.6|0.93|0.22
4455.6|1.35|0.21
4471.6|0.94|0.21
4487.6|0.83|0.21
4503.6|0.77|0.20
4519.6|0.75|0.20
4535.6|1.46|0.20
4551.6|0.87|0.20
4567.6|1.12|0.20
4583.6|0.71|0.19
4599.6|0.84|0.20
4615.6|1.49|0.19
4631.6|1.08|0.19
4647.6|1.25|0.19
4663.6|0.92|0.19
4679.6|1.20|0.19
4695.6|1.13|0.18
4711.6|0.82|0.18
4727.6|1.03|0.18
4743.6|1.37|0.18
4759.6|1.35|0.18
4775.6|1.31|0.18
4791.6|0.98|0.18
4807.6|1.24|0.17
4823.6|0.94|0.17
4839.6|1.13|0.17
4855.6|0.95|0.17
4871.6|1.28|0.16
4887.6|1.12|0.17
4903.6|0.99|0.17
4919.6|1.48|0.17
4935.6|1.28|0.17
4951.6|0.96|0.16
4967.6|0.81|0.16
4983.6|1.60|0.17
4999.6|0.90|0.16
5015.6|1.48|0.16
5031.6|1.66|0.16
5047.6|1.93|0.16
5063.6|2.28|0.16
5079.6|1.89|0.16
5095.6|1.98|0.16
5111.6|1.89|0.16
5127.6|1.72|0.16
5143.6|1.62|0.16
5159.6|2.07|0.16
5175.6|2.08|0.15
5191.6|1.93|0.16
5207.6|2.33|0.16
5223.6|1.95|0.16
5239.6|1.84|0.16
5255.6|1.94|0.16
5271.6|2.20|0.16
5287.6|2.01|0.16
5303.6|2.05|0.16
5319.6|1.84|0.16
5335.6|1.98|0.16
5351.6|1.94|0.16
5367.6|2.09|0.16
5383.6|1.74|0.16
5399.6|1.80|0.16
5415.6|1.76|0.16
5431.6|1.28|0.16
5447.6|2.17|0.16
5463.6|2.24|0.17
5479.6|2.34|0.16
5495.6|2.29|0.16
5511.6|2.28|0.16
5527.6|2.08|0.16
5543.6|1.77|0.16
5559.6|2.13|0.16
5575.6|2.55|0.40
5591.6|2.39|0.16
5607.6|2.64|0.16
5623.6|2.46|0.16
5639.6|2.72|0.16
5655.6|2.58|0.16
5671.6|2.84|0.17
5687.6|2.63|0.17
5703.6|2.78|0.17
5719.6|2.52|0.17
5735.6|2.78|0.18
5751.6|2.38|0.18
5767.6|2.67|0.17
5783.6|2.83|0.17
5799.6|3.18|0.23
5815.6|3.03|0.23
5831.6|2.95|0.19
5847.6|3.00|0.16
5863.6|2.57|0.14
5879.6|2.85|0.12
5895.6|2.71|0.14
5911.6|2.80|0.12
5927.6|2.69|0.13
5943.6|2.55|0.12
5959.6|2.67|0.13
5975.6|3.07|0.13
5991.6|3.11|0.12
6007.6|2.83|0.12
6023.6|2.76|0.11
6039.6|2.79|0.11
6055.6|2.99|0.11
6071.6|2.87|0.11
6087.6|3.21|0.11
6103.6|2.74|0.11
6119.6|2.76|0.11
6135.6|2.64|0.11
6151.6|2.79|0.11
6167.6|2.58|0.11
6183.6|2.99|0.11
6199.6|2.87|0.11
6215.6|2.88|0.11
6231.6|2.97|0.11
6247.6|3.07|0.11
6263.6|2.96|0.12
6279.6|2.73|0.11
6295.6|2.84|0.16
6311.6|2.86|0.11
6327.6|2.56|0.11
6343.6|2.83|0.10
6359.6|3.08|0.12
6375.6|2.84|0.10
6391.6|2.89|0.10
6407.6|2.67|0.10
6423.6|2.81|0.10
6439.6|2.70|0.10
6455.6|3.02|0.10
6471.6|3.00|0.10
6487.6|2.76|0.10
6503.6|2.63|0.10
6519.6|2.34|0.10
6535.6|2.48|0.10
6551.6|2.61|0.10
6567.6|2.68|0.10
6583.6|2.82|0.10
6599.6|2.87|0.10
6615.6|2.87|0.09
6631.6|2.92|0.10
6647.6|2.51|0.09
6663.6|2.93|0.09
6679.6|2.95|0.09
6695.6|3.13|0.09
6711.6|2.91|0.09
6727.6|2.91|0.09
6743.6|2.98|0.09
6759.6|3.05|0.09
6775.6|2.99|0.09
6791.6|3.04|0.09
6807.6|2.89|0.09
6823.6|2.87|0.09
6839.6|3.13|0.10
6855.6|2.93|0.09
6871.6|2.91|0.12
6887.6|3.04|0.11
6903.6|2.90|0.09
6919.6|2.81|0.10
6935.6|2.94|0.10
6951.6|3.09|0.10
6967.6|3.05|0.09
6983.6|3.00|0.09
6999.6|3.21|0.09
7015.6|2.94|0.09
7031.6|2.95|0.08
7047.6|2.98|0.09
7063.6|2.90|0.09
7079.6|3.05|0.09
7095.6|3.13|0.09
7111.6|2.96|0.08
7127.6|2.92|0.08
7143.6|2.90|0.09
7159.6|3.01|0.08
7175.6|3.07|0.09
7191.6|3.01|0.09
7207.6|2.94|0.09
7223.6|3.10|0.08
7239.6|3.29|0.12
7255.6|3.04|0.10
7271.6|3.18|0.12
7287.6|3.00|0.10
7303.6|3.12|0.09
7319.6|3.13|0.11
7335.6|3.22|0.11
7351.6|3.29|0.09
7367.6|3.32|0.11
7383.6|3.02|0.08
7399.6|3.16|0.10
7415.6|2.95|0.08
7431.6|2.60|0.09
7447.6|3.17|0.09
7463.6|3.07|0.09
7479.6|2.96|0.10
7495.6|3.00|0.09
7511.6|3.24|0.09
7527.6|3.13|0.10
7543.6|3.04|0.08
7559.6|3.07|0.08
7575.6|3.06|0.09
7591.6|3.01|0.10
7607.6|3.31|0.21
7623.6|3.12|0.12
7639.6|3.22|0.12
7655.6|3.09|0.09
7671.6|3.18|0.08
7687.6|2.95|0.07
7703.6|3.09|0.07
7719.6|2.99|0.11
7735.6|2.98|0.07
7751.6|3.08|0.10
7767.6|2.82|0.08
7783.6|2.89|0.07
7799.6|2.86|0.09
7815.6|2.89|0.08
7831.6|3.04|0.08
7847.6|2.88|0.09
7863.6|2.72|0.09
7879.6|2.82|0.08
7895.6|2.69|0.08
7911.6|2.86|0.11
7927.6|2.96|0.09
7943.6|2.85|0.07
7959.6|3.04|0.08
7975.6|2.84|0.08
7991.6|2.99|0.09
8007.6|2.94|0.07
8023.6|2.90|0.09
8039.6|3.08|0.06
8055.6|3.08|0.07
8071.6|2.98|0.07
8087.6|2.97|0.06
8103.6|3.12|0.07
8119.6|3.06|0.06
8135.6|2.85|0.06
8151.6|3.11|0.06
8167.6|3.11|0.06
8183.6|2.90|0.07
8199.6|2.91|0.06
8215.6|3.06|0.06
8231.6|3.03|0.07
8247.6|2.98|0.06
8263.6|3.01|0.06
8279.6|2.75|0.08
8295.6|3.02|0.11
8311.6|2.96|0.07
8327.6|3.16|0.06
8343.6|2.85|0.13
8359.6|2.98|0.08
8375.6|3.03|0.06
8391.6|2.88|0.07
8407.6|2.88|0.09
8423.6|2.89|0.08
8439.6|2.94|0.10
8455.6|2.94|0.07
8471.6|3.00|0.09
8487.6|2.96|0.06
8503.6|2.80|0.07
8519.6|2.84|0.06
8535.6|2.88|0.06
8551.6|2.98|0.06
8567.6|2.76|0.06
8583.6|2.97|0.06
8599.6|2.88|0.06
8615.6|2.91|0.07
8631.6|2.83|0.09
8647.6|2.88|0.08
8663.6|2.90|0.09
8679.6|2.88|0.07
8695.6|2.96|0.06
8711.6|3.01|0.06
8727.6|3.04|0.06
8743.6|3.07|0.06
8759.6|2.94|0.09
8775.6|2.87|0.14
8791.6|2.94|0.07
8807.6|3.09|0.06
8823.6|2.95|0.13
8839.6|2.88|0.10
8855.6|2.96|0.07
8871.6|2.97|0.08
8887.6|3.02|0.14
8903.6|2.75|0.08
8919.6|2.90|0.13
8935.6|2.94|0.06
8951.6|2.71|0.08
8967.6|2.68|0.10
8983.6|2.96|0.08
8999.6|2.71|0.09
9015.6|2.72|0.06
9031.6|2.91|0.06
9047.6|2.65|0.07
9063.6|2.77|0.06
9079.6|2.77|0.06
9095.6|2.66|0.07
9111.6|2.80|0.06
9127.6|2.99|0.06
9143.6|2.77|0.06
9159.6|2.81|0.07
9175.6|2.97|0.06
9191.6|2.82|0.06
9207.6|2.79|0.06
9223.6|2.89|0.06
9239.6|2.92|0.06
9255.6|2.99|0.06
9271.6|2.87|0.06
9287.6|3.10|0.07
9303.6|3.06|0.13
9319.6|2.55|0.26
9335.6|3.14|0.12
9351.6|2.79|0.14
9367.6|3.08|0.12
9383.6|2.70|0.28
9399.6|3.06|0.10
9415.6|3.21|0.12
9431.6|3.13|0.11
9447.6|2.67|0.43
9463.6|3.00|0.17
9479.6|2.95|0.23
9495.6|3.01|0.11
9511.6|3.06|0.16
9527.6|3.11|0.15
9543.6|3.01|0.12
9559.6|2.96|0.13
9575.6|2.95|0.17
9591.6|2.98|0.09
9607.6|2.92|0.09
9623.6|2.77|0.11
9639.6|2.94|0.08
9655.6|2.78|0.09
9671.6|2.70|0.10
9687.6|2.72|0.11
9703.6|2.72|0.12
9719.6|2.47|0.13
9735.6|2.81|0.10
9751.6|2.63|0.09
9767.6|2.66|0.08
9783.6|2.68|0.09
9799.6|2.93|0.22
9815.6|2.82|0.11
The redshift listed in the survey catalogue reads 0.26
